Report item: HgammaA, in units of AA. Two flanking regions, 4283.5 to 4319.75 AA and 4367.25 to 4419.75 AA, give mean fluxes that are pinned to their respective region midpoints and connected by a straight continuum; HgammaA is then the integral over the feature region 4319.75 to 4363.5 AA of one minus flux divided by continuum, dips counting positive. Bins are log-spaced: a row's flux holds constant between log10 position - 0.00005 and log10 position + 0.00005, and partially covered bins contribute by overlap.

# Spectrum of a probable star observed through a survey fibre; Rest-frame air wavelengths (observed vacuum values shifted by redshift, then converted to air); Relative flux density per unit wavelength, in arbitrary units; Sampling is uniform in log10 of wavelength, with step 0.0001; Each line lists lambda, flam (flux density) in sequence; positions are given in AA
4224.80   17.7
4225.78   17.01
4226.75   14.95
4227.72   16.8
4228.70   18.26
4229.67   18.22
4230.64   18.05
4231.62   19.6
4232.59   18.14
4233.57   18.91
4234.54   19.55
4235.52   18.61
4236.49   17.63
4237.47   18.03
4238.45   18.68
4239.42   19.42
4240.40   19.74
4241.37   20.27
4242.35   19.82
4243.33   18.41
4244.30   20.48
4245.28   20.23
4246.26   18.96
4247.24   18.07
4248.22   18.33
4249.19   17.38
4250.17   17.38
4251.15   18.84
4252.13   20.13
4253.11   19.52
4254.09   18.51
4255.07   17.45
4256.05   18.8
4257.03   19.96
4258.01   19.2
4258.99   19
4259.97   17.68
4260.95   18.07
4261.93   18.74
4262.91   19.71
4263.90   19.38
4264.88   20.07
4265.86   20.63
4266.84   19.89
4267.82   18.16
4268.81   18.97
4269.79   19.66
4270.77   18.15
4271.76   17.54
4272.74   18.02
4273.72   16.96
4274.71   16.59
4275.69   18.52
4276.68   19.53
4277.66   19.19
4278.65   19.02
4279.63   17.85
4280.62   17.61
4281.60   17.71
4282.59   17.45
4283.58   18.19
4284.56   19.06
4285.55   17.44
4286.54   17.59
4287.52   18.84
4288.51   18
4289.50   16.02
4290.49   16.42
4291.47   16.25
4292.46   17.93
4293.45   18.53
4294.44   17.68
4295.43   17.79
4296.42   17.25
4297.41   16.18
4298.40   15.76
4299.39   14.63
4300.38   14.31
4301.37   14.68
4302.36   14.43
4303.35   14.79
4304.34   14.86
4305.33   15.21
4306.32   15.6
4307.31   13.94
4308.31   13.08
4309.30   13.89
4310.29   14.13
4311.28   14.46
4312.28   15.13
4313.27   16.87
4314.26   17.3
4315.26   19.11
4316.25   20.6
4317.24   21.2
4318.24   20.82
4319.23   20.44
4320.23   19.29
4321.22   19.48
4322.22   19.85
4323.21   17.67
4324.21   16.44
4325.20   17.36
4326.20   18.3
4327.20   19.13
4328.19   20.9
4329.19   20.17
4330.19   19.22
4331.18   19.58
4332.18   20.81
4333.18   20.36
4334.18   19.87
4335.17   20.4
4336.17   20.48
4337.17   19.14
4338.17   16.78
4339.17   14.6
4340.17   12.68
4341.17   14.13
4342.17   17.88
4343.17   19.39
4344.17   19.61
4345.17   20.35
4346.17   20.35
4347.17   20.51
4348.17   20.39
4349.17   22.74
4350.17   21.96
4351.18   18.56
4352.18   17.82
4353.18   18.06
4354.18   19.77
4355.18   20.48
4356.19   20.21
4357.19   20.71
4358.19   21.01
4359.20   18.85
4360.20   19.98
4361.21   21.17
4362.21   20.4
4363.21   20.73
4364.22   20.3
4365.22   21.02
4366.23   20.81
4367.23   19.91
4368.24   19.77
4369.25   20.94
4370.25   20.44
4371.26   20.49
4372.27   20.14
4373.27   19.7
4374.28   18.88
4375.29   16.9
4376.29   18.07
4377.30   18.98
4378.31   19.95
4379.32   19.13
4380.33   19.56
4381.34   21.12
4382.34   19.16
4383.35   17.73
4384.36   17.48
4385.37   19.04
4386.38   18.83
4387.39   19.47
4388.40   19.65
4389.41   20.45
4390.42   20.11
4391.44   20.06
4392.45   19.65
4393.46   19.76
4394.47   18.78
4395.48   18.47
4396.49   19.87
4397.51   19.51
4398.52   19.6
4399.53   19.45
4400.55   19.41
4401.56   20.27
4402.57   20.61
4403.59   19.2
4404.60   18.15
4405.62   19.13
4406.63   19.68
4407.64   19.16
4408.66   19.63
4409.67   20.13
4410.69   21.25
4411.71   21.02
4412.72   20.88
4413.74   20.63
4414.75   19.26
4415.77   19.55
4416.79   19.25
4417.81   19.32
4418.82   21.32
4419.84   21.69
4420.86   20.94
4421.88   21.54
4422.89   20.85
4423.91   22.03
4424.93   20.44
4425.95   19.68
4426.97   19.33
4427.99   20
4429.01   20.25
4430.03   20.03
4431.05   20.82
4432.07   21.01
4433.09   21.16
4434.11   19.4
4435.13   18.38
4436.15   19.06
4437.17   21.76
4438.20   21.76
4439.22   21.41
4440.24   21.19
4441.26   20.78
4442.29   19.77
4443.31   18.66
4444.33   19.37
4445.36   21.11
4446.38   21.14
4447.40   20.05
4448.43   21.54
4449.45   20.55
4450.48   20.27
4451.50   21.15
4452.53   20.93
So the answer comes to -3.1 AA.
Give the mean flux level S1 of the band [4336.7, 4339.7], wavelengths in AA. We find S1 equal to 16.8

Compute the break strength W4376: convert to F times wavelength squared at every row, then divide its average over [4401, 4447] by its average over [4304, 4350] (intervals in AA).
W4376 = 1.16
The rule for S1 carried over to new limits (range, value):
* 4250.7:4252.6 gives 19.5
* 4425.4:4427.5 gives 19.5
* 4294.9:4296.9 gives 17.5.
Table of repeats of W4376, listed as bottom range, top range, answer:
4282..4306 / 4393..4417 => 1.25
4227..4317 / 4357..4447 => 1.19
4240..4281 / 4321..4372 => 1.08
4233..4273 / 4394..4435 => 1.14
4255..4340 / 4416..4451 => 1.22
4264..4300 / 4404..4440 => 1.21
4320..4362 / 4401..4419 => 1.07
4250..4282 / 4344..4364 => 1.13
